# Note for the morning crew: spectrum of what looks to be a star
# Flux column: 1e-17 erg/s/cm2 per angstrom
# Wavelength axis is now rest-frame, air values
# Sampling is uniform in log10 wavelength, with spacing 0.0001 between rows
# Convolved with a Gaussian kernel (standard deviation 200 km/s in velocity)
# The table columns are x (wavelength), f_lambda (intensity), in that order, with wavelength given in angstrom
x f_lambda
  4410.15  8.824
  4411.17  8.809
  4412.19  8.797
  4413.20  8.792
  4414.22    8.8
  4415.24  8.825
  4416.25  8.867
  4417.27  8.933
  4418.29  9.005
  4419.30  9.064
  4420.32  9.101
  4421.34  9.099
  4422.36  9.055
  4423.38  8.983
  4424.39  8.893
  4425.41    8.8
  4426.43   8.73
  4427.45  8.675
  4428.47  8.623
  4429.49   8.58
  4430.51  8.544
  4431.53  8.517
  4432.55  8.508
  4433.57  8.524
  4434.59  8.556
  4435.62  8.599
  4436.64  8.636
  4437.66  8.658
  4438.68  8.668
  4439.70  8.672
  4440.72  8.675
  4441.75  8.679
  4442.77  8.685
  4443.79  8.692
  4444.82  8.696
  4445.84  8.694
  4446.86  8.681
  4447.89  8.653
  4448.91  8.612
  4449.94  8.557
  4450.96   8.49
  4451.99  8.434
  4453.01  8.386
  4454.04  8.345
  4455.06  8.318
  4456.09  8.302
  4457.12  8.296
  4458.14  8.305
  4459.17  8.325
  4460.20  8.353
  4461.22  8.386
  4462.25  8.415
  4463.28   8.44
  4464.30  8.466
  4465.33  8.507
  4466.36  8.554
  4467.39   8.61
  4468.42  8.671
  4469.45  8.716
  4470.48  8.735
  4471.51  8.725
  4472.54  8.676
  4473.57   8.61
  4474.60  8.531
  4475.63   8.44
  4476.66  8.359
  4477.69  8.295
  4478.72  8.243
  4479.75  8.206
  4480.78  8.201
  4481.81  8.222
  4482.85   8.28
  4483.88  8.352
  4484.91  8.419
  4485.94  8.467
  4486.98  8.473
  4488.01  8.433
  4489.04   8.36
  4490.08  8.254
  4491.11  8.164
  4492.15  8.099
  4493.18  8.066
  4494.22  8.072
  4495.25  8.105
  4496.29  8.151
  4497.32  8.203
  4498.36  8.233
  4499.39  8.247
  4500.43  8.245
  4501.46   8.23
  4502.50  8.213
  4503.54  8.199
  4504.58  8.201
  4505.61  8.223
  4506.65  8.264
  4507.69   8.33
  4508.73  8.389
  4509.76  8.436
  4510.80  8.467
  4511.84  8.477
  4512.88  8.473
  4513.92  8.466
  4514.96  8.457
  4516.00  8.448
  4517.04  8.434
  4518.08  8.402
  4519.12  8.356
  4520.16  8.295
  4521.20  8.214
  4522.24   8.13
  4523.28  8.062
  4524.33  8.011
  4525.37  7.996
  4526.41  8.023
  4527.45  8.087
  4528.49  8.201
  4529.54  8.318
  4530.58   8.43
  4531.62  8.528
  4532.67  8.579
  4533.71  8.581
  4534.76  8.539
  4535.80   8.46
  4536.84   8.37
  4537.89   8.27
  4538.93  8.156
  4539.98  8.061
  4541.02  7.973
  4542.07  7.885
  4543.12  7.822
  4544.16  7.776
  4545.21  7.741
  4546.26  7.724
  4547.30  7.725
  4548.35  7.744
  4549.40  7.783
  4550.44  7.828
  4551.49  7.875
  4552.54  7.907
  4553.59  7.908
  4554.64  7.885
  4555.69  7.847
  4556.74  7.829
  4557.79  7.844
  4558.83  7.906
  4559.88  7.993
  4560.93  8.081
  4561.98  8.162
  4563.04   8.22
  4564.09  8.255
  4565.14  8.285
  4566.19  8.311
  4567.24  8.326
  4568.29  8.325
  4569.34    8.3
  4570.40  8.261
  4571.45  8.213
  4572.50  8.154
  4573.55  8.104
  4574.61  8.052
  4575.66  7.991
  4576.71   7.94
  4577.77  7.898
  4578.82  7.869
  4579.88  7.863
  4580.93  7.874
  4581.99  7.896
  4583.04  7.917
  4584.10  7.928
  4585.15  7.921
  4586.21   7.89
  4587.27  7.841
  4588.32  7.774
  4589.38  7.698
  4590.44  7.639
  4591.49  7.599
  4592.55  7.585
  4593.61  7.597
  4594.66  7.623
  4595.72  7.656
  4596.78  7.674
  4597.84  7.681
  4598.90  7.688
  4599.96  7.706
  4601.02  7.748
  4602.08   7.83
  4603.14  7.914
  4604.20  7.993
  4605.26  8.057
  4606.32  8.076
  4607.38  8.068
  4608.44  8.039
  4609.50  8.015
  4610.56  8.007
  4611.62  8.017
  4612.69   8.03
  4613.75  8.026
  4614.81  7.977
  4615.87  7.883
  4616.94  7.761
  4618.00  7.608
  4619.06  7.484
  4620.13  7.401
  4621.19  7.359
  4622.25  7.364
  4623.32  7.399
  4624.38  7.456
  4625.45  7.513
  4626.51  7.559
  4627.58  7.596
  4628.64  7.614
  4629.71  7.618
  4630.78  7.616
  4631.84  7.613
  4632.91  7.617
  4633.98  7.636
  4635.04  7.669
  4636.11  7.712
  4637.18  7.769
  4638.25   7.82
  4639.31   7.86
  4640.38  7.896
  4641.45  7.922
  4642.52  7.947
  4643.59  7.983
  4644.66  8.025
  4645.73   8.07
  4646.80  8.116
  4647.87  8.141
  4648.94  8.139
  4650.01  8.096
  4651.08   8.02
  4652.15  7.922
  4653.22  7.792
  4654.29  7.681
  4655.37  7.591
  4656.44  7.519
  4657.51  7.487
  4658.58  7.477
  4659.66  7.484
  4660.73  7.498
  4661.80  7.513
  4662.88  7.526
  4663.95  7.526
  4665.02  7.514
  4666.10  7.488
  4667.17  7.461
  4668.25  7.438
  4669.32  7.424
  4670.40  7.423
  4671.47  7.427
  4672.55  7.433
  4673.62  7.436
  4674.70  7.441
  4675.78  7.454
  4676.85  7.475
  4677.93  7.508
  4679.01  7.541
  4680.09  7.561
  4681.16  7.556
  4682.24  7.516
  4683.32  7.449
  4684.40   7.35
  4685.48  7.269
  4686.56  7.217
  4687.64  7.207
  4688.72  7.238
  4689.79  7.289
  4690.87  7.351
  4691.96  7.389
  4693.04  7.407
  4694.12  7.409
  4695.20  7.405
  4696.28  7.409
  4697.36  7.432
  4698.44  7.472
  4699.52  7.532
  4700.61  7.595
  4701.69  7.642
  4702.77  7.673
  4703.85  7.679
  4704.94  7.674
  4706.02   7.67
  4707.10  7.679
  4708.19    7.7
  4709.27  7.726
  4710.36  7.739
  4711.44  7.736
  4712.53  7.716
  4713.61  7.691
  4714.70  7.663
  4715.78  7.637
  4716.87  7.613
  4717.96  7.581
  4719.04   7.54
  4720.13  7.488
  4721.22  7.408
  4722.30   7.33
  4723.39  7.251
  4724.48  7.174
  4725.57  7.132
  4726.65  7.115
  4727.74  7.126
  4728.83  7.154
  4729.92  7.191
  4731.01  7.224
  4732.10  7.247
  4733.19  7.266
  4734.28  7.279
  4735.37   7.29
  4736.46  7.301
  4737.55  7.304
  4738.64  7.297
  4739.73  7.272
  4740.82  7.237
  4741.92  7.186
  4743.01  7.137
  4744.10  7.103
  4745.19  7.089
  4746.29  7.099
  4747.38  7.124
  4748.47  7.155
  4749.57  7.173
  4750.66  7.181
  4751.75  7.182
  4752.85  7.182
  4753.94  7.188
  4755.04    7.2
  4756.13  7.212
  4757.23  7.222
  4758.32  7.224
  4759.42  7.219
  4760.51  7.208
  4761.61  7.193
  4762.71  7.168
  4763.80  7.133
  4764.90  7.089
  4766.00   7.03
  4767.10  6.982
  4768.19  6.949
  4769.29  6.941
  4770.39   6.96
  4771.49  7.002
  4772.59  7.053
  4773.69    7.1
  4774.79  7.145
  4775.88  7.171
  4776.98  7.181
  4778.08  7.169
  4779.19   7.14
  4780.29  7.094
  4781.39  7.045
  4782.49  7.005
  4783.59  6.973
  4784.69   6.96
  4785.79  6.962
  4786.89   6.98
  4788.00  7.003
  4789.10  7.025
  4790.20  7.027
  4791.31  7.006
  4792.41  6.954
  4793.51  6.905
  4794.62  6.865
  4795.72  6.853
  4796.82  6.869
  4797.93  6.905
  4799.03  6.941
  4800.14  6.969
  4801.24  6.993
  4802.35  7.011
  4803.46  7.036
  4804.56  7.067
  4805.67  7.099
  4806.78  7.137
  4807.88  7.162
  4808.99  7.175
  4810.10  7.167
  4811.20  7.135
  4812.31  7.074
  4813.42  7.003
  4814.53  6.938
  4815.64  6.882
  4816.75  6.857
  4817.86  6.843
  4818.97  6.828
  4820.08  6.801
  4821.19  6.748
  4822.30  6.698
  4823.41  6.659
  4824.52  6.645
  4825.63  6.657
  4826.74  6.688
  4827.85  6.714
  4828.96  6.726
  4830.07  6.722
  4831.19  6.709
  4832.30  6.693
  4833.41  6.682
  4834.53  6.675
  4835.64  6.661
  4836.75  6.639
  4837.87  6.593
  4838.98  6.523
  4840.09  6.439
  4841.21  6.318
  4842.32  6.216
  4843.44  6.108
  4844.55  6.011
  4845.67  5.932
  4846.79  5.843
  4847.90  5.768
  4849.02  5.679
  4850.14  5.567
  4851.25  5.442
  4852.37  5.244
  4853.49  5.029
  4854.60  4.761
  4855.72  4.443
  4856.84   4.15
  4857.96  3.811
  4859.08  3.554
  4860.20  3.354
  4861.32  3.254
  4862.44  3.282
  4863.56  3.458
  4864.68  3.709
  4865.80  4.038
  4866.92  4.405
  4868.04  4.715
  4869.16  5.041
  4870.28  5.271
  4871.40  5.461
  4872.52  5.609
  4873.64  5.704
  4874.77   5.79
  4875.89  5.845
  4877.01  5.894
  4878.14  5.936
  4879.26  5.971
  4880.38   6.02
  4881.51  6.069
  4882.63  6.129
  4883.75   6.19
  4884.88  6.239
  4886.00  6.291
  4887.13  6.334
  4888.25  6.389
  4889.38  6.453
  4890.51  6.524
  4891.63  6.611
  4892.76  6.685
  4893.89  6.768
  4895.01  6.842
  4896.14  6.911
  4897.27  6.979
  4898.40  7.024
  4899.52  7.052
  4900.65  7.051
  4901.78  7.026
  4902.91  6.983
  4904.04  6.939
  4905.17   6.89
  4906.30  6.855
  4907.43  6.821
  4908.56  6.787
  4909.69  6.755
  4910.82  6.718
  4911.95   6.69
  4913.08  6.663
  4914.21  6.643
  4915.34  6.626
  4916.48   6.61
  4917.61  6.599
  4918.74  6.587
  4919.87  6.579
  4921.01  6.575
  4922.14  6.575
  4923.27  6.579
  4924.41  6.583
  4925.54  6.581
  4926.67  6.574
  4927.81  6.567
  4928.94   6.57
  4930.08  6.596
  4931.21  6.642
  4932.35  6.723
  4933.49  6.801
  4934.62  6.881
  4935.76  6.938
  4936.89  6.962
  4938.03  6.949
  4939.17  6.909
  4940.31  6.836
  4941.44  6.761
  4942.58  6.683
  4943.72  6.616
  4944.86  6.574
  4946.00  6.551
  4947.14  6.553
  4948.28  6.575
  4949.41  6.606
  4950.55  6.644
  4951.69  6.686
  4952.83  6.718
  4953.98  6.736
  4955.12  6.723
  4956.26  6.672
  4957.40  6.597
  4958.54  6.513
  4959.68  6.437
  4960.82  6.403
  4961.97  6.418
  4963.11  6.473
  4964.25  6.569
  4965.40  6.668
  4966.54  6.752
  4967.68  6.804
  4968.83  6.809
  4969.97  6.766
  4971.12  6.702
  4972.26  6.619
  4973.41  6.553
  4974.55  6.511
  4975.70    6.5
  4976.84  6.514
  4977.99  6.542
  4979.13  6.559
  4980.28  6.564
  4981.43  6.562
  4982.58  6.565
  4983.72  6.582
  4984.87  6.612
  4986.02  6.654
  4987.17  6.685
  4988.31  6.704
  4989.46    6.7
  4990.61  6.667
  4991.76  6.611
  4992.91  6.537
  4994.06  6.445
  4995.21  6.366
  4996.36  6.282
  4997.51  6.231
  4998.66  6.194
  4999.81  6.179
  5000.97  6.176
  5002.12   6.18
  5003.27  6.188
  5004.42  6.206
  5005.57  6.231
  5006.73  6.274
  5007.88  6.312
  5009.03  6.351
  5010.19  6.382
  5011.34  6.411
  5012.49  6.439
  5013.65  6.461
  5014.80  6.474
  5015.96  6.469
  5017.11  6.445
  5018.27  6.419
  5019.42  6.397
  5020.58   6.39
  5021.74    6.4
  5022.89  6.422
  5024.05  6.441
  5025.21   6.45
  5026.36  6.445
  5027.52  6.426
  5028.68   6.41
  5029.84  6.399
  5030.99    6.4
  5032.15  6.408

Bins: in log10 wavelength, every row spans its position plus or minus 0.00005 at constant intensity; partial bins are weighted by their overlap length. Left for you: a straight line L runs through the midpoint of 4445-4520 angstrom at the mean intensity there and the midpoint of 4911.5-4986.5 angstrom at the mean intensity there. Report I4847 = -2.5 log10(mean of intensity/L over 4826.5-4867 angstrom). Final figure 0.28 mag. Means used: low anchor 8.39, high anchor 6.64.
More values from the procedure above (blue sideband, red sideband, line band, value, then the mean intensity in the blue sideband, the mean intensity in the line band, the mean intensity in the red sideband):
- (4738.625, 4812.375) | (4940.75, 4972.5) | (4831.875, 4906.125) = 0.182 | 7.08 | 5.79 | 6.63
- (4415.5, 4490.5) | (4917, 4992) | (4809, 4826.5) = 0.046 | 8.57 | 6.87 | 6.64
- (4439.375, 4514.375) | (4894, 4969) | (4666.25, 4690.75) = 0.034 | 8.41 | 7.42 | 6.71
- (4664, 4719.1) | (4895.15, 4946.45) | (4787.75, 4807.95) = 0.026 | 7.51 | 6.99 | 6.75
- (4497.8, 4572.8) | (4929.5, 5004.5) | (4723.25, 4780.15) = 0.033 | 8.17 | 7.16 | 6.59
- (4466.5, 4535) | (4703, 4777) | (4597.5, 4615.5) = -0.009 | 8.34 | 7.94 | 7.29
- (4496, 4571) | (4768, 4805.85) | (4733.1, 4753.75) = 0.001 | 8.17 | 7.2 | 7.01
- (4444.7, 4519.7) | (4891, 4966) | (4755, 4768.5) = 0.029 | 8.39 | 7.15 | 6.71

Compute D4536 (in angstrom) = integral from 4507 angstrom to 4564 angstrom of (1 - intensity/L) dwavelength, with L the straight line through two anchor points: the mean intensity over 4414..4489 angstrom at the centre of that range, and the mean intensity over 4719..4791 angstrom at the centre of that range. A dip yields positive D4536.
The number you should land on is 0.3 angstrom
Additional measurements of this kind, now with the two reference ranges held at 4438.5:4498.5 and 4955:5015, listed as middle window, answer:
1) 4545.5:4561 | 0.5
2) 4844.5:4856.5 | 2.8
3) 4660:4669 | 0.2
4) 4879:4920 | 1.1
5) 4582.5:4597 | 0.4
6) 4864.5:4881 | 3.8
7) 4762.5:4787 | 0.8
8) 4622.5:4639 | 0.4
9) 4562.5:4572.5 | -0.3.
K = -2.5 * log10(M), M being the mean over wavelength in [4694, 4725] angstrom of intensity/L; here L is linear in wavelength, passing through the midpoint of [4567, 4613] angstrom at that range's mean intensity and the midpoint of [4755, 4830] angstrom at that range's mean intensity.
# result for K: -0.03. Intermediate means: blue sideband 7.91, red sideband 6.99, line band 7.56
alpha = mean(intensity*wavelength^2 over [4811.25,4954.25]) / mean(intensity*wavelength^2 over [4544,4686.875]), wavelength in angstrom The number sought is 0.9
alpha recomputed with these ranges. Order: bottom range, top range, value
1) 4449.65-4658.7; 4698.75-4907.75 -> 0.92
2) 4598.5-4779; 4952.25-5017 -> 0.98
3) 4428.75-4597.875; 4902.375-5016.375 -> 0.97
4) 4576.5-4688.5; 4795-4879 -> 0.85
